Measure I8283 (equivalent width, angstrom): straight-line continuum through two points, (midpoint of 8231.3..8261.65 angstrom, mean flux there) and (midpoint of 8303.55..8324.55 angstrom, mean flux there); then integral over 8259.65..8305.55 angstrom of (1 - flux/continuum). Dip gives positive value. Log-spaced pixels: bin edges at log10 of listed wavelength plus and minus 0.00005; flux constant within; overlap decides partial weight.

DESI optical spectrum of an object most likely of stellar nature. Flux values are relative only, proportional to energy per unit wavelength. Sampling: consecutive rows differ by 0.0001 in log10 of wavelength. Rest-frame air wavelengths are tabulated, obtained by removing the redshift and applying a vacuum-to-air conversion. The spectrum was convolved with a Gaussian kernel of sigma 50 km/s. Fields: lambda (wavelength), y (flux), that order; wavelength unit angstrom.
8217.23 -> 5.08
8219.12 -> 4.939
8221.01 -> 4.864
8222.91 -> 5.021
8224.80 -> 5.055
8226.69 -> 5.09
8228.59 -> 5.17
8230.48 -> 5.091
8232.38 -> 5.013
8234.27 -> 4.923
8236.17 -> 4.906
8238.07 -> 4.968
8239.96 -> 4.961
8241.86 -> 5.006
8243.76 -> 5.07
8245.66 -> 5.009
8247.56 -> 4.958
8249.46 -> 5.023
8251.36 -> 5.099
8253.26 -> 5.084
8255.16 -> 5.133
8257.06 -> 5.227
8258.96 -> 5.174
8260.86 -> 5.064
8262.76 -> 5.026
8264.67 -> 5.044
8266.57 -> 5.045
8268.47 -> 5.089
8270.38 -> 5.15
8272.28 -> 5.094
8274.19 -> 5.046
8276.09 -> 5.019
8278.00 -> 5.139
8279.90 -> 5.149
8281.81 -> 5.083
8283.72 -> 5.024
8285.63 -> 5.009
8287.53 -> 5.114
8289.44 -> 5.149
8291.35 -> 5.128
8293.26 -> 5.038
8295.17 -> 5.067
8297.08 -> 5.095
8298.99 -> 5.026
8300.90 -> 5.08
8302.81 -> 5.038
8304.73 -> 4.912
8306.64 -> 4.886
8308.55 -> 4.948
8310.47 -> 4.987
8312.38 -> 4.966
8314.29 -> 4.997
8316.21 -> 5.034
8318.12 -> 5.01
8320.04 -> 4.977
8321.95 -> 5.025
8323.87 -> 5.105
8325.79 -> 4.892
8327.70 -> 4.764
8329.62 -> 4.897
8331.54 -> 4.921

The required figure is -0.5 angstrom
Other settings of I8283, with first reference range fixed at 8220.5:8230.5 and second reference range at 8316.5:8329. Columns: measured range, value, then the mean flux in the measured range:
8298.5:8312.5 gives 0.0 angstrom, 4.98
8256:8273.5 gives -0.3 angstrom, 5.1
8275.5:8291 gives -0.3 angstrom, 5.09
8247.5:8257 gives -0.1 angstrom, 5.09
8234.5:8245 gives 0.1 angstrom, 4.98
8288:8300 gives -0.2 angstrom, 5.08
